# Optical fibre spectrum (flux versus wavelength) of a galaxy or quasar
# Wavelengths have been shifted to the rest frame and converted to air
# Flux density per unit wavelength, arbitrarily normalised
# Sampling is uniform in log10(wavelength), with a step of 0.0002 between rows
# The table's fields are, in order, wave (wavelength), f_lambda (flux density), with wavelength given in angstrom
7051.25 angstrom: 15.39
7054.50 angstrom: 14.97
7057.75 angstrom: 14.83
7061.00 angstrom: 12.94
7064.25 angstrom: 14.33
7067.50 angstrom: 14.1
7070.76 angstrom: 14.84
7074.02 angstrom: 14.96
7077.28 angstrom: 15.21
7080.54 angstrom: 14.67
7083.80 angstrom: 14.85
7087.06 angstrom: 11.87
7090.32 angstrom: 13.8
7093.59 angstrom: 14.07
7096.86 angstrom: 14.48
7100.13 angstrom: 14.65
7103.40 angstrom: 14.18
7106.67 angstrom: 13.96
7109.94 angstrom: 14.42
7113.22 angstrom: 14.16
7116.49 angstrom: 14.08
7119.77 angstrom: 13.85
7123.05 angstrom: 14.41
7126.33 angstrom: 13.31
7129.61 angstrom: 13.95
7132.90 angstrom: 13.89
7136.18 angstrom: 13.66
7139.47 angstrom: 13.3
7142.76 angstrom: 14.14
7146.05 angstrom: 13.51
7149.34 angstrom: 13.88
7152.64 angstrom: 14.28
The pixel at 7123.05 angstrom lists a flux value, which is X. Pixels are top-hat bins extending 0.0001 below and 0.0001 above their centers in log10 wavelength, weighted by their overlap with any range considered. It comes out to 14.41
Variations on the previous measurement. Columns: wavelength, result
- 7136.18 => 13.66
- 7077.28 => 15.21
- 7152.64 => 14.28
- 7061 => 12.94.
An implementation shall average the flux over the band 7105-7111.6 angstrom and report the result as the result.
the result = 14.2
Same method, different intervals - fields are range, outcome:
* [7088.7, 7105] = 14.2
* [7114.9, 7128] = 13.9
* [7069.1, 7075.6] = 14.9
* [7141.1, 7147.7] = 13.8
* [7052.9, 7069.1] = 14.2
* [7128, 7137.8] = 13.8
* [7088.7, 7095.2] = 13.9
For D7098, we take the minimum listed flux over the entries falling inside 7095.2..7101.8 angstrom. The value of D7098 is 14.48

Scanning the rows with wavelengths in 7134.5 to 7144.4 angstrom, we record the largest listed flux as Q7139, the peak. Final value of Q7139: 14.14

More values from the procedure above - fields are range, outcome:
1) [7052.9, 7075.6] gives 14.97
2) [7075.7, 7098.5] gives 15.21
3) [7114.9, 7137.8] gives 14.41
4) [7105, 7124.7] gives 14.42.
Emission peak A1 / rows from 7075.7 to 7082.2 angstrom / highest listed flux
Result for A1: 15.21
